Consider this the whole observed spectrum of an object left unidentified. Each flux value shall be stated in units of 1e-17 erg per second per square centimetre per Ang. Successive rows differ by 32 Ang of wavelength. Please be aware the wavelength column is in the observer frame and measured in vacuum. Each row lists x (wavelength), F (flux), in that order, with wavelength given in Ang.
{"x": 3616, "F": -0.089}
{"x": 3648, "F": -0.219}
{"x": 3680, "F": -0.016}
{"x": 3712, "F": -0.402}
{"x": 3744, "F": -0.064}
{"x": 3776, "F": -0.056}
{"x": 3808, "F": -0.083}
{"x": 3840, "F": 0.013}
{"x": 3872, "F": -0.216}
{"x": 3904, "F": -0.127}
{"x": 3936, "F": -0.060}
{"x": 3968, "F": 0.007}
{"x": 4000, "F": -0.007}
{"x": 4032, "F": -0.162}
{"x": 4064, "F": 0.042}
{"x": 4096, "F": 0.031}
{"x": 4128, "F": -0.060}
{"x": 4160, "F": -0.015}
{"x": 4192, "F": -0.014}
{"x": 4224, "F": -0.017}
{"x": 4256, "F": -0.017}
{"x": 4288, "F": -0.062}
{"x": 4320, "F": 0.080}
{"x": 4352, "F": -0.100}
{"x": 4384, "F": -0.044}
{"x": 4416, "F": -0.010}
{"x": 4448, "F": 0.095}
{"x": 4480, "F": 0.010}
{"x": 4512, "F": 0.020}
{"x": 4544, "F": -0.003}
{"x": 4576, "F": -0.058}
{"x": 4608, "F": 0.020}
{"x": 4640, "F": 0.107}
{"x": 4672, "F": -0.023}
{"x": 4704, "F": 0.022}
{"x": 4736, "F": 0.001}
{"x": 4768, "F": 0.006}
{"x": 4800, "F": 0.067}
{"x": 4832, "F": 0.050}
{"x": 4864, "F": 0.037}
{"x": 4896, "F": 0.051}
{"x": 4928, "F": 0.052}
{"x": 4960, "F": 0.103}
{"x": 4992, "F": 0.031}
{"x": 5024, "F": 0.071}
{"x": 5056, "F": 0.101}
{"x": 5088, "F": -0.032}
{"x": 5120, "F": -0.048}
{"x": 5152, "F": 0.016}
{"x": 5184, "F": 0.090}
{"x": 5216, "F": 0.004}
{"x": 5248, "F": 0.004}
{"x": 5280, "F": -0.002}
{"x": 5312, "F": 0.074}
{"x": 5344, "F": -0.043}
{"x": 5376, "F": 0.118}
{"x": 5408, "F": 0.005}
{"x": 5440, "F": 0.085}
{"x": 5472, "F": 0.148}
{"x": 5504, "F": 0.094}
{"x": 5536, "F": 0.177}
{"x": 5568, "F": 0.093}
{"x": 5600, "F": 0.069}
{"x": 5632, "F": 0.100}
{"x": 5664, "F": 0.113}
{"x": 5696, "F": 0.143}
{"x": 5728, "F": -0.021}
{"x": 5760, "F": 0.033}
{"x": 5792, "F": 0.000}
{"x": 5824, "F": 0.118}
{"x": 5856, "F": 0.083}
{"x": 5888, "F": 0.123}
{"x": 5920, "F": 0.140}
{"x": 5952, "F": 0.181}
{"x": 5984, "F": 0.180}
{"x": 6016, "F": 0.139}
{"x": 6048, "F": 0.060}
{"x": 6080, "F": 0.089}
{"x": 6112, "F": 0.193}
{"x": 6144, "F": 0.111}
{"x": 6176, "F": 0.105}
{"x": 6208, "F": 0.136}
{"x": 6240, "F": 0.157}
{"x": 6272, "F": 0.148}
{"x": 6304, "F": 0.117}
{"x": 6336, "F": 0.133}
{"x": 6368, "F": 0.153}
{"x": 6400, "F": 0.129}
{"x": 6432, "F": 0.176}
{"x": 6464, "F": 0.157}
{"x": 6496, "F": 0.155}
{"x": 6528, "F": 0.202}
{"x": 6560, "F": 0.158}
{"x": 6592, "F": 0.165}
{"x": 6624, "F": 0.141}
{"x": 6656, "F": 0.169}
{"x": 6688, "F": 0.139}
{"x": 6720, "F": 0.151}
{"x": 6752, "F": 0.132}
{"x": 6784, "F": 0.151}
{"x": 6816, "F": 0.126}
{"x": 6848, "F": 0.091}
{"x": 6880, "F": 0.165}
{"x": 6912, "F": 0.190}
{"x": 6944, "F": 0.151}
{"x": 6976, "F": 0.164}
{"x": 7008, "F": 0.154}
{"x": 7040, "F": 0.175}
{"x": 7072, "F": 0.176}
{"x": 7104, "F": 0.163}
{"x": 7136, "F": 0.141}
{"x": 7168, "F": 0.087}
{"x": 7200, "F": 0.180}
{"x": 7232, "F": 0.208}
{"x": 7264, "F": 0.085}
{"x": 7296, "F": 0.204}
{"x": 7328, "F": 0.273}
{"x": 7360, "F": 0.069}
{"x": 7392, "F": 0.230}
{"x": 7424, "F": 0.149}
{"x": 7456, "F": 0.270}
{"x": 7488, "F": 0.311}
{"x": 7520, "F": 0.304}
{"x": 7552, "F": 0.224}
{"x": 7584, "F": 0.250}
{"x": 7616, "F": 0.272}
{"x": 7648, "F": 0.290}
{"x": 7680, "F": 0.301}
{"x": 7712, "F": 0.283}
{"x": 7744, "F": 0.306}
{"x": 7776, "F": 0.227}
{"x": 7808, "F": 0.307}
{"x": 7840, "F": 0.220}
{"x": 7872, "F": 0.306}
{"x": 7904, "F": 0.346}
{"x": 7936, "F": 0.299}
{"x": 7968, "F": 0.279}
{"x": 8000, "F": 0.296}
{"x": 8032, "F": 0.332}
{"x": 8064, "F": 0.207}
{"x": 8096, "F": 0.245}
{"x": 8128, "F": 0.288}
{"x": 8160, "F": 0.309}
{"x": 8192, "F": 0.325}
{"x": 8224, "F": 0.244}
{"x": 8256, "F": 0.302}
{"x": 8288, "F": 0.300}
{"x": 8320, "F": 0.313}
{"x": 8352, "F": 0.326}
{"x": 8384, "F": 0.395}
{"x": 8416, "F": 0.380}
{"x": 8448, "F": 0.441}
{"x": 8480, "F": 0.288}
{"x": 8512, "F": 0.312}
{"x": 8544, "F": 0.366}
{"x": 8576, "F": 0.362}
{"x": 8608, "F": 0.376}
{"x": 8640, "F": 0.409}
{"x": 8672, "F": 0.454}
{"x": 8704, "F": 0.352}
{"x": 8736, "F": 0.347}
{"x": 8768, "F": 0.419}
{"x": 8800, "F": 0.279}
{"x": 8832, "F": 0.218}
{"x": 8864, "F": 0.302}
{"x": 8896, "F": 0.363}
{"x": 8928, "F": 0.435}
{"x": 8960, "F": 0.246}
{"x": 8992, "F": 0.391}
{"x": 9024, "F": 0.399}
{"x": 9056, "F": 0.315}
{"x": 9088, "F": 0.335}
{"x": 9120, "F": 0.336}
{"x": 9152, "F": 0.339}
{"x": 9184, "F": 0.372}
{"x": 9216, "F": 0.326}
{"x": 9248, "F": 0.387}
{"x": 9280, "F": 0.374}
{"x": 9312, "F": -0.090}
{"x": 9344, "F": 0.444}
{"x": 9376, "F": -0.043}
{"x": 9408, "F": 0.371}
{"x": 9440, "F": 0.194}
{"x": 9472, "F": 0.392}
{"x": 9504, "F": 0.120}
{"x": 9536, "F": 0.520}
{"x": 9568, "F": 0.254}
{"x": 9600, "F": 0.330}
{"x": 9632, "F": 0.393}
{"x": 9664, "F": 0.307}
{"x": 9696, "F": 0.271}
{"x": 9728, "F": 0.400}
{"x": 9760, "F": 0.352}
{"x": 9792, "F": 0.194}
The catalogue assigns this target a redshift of 0.872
